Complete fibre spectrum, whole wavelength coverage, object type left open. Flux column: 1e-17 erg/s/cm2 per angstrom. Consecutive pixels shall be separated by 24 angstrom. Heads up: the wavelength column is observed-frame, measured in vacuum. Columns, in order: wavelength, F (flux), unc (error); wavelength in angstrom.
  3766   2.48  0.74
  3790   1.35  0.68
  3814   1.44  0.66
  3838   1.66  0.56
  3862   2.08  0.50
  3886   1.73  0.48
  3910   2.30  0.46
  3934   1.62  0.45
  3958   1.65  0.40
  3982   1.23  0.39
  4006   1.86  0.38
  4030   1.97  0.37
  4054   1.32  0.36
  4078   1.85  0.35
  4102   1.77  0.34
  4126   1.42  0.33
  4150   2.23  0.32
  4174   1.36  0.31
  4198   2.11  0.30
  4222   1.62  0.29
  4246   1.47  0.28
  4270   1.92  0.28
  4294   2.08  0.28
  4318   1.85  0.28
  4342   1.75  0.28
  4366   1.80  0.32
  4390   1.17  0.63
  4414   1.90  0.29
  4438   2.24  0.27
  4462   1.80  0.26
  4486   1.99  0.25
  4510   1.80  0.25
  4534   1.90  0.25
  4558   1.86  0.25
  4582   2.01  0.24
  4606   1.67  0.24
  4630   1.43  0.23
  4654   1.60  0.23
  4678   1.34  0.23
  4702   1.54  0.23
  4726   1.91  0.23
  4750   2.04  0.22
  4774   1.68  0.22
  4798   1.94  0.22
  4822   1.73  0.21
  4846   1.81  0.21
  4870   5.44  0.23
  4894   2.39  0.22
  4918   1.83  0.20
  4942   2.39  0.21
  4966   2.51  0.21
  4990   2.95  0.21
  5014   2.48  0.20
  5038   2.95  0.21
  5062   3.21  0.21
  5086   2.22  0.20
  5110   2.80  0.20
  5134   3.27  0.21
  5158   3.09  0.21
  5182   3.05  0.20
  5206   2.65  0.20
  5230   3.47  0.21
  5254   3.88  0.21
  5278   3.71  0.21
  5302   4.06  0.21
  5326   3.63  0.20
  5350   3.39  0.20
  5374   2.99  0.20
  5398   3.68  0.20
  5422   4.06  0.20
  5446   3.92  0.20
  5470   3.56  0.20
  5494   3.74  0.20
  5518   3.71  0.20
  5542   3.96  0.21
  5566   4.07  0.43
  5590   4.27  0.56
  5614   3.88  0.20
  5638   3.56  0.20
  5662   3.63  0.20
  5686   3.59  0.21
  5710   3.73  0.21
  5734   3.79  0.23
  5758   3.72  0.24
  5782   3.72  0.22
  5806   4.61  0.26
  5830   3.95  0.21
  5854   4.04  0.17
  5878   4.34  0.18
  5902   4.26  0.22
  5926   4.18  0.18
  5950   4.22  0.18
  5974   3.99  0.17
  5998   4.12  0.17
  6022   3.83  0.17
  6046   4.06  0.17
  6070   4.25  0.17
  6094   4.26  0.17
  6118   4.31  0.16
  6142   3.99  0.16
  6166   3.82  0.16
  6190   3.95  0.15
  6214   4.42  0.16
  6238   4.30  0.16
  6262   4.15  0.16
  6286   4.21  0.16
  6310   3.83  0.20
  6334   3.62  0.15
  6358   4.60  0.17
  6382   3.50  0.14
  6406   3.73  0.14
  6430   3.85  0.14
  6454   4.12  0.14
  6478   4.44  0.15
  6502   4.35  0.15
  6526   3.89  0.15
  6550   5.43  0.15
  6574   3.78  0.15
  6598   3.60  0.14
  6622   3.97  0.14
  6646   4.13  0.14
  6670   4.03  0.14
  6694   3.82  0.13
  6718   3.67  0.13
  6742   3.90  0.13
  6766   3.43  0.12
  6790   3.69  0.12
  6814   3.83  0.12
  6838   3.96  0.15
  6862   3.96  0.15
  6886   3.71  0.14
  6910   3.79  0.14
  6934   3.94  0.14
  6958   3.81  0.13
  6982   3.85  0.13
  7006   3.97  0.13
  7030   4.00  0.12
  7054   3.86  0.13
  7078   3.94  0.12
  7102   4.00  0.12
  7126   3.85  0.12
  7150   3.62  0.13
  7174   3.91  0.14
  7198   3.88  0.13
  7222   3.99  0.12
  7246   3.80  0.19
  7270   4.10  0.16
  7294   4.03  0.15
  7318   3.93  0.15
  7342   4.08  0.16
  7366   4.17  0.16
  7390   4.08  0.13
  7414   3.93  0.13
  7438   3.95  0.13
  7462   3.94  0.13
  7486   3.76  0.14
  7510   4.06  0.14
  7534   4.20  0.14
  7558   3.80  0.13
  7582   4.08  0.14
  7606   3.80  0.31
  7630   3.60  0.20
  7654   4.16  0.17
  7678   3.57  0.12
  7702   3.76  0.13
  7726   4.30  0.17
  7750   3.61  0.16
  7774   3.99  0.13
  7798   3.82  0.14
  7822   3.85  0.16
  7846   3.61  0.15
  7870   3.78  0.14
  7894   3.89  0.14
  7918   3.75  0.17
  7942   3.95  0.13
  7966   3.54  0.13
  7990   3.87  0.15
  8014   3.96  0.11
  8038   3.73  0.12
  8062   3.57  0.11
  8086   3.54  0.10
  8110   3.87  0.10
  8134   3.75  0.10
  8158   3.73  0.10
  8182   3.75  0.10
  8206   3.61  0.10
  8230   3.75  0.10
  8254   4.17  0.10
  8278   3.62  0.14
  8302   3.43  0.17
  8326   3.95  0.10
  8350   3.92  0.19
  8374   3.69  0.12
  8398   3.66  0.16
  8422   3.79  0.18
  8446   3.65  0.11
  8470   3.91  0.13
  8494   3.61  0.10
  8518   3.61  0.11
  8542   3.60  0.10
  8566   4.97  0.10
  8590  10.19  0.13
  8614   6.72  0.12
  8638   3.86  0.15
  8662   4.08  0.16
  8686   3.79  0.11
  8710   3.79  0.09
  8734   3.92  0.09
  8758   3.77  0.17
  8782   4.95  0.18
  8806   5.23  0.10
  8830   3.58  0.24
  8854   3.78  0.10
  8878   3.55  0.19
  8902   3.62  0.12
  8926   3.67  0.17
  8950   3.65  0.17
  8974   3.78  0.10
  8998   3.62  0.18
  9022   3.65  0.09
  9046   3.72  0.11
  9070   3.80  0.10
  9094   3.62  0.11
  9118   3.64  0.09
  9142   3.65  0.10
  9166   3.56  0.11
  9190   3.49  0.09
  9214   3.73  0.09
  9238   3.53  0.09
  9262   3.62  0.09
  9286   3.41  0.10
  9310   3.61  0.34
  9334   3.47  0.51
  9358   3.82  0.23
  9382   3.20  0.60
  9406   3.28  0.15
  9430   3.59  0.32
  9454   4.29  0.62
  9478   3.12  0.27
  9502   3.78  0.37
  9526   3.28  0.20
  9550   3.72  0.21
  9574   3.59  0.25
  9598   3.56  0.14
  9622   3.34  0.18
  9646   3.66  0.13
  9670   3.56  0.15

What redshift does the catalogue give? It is 0.309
